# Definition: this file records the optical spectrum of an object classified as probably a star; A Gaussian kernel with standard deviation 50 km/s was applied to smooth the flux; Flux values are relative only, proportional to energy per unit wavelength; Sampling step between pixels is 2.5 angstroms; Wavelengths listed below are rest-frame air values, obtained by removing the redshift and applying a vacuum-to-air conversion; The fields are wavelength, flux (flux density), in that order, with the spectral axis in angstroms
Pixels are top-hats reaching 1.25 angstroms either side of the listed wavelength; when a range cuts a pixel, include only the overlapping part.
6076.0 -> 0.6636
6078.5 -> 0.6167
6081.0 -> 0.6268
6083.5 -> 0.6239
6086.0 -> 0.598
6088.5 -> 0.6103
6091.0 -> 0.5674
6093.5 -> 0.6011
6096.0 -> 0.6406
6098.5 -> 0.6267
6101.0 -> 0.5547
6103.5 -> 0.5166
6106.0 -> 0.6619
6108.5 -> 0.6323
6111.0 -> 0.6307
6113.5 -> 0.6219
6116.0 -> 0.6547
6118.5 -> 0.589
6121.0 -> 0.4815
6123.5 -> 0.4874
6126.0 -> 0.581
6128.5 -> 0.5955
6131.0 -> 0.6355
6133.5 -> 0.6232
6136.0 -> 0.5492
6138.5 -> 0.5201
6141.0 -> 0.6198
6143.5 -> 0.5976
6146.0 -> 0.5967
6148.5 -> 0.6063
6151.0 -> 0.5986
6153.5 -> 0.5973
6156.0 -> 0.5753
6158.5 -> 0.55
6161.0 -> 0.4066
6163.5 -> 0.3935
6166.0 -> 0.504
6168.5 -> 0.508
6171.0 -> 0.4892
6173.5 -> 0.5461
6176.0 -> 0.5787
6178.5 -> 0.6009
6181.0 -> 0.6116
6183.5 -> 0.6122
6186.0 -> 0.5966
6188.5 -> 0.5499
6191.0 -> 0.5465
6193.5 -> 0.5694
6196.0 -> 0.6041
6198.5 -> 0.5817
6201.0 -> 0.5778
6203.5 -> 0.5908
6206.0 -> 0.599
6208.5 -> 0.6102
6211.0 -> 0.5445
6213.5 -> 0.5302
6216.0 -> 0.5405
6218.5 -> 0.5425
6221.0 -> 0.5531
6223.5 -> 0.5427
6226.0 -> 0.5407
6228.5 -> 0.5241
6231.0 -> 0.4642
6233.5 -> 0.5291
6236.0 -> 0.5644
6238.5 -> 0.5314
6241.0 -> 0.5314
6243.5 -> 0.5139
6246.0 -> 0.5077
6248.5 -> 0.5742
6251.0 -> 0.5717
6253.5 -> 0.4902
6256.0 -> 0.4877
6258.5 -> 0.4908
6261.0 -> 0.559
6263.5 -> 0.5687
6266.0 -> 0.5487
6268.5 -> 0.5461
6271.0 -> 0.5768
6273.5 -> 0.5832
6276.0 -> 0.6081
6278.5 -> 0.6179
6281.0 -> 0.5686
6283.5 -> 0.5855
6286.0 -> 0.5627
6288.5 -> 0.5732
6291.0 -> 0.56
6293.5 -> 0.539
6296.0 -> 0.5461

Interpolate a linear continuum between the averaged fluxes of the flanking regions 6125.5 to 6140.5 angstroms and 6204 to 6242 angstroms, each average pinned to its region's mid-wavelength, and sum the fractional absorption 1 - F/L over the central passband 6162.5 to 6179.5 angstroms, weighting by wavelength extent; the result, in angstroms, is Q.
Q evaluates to 1.51 angstroms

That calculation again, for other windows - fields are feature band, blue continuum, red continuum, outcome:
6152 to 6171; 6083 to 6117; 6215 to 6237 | 2.2 angstroms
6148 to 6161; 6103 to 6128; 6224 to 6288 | 0.2 angstroms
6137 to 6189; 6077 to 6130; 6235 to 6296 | 2.3 angstroms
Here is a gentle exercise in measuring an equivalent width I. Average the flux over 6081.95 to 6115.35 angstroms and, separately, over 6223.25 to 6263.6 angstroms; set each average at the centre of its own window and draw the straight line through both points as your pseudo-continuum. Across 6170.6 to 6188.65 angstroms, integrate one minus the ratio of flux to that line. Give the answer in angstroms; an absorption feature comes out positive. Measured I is -0.51 angstroms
